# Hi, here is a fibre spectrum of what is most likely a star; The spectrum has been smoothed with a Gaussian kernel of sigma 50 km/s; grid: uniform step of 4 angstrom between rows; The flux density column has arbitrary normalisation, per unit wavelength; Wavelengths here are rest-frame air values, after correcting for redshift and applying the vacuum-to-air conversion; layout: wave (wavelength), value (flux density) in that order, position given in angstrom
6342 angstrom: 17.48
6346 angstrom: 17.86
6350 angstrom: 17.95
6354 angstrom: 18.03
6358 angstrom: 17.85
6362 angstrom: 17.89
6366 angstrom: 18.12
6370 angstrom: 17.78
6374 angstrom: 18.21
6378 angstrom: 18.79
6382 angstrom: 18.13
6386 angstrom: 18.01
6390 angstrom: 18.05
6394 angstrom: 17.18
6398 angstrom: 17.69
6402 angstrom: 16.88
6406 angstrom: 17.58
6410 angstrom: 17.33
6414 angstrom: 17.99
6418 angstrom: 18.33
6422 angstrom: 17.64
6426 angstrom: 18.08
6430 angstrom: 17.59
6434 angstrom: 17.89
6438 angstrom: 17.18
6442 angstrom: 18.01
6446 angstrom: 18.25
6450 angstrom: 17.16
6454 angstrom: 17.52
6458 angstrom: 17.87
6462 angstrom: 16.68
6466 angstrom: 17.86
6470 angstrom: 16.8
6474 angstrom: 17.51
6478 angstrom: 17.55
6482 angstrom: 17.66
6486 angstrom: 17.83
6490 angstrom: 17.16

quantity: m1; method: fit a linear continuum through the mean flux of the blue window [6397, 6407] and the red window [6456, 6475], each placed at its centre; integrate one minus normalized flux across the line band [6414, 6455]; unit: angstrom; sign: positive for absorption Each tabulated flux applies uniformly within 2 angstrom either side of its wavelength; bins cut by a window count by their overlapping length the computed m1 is -1.06 angstrom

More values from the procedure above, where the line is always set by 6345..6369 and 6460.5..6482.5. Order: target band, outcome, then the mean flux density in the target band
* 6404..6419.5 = -0.12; 17.8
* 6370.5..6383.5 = -0.35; 18.3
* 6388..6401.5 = 0.14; 17.6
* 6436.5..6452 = -0.16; 17.7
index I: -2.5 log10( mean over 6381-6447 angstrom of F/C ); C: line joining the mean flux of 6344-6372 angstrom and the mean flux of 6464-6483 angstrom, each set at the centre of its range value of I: 0.00 mag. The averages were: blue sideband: 17.9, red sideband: 17.5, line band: 17.7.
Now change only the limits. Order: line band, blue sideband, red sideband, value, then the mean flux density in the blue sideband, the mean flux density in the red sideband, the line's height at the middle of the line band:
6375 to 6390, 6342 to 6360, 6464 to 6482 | -0.03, 17.9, 17.5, 17.8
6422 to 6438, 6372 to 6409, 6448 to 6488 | -0.01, 17.8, 17.4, 17.6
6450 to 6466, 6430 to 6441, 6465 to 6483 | 0.01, 17.6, 17.4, 17.5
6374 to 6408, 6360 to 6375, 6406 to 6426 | 0.01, 18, 17.8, 17.9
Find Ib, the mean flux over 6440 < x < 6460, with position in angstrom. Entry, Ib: 17.8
